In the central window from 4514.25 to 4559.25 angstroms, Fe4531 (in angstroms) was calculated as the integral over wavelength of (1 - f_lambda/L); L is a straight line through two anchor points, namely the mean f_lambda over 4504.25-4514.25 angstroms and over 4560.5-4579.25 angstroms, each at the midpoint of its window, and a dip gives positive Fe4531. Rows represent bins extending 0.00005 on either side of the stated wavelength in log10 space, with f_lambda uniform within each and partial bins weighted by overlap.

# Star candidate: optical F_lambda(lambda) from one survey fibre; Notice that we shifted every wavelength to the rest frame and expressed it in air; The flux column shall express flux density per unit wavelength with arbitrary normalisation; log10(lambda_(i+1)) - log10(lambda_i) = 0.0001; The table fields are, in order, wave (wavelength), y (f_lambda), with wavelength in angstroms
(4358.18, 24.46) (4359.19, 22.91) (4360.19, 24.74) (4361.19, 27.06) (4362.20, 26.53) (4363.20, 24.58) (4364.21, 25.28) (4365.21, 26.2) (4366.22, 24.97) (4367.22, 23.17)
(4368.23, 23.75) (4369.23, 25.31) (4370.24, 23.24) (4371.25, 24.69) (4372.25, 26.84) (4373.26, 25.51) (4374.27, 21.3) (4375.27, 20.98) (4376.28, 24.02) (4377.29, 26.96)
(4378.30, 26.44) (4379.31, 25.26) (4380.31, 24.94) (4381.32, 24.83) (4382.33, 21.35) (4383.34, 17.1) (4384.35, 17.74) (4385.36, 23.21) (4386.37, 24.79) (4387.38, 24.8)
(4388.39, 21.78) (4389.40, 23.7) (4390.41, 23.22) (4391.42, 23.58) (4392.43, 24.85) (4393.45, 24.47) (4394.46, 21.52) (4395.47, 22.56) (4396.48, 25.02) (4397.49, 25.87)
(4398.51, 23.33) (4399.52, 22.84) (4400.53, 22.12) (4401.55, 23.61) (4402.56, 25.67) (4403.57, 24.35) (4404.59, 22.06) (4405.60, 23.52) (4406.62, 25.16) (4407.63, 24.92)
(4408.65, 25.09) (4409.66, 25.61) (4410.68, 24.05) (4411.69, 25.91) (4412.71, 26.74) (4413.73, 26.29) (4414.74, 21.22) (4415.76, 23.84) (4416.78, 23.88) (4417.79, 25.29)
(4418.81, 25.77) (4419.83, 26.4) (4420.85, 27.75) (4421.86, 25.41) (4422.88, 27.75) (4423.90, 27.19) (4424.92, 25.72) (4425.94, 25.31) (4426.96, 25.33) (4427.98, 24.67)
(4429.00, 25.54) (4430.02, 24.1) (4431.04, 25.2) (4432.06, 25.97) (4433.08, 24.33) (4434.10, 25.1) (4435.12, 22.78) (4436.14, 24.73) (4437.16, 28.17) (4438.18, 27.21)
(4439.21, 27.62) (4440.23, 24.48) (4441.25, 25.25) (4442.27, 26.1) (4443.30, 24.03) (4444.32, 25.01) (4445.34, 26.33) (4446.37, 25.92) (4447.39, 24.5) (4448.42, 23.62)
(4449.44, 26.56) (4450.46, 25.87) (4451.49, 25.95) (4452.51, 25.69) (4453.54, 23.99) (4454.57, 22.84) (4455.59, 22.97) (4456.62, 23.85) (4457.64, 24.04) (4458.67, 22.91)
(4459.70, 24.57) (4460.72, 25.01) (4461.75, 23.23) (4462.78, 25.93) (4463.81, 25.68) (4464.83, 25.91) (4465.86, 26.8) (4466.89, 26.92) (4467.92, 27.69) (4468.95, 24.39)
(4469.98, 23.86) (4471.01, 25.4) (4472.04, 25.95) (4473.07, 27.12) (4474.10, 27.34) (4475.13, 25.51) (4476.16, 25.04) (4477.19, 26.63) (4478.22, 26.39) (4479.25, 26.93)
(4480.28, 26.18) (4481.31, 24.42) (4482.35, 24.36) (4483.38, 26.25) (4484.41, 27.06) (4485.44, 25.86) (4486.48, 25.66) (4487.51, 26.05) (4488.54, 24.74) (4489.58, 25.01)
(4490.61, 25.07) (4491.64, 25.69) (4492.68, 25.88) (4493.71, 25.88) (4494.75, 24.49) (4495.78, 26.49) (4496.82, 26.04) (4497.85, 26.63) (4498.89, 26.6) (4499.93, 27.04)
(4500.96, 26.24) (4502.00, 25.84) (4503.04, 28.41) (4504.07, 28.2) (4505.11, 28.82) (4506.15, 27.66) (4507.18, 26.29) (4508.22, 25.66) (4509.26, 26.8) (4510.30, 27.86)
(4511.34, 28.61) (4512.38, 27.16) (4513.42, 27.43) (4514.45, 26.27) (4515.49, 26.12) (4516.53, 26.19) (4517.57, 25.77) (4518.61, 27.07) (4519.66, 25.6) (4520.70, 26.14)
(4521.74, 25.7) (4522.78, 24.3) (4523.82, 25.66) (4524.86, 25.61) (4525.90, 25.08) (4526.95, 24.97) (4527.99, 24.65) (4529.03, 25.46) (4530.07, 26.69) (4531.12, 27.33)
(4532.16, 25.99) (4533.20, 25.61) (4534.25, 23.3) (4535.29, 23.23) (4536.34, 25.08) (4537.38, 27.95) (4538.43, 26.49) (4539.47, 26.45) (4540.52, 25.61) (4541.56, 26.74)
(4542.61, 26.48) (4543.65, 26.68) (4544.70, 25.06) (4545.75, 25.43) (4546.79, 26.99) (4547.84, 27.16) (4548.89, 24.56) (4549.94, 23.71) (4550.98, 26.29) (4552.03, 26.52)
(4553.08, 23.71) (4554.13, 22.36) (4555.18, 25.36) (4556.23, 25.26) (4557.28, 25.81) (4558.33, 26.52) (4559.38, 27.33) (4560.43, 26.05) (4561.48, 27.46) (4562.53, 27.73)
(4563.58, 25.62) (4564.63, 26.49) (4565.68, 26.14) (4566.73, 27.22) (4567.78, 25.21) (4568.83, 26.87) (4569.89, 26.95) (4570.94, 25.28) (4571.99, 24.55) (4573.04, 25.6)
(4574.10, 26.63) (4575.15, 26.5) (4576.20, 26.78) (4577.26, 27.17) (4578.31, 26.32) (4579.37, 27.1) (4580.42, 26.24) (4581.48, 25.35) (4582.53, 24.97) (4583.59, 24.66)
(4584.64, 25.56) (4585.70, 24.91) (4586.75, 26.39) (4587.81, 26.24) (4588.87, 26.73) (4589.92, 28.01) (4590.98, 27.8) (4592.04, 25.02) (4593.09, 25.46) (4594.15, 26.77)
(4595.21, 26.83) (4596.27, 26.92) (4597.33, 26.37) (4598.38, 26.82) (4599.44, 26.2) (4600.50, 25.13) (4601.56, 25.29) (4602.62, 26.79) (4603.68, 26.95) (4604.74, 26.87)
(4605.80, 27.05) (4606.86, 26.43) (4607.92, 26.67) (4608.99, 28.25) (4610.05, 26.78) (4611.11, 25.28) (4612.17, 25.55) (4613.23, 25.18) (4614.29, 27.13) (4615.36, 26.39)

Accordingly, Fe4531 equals 2.1 angstroms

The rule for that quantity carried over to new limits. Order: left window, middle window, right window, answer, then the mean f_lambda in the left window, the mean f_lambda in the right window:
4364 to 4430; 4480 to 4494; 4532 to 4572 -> -0.20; 24.3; 25.8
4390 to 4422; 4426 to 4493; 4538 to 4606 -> -1.07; 24.4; 26.1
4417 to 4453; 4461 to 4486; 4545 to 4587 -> -0.16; 25.6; 25.9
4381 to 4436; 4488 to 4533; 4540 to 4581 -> -1.42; 24.3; 26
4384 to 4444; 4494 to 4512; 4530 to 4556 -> -1.14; 24.7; 25.6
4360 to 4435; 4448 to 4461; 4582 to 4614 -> 0.27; 24.4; 26.3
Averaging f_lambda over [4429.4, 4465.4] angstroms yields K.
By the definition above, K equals 25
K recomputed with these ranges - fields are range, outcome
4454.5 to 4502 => 25.6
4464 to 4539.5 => 26.1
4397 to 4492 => 25.2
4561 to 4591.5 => 26.3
